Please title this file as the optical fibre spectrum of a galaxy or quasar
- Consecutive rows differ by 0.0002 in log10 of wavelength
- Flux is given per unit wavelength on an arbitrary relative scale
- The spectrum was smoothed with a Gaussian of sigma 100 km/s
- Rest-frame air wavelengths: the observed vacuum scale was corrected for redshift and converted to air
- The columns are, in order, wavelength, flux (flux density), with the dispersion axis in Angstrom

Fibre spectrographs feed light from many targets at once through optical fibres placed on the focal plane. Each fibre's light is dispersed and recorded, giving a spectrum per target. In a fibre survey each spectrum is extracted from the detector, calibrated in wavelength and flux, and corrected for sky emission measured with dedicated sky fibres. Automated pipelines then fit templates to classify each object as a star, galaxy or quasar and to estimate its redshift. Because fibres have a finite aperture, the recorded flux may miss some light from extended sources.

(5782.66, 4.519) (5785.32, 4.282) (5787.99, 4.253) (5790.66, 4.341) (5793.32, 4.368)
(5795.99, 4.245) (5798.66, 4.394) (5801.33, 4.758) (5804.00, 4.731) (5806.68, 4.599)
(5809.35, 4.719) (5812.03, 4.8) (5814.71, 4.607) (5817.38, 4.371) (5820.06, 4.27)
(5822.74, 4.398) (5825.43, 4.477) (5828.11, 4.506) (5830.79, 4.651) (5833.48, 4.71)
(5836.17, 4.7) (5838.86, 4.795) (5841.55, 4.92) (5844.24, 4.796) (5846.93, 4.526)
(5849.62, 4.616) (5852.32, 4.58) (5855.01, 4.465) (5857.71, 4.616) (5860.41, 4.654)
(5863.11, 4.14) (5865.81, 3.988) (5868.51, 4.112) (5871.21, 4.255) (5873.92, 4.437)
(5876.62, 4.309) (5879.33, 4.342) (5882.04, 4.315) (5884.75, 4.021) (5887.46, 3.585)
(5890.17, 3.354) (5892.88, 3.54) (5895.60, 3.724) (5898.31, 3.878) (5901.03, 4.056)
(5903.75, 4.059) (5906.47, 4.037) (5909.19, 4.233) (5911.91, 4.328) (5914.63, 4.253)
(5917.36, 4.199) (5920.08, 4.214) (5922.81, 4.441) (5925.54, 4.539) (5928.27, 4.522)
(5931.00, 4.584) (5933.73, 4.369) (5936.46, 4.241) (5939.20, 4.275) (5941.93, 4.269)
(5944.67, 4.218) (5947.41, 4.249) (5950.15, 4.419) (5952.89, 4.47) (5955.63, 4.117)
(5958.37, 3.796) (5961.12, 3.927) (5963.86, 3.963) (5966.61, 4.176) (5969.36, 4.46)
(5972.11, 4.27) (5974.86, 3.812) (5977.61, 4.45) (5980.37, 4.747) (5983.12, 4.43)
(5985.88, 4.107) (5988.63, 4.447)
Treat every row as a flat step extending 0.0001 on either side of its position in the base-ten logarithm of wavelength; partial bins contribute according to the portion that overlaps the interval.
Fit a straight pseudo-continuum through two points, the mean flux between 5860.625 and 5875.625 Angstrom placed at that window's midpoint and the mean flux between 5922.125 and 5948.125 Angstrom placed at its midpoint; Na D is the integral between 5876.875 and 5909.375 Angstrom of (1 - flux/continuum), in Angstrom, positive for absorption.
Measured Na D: 2.65 Angstrom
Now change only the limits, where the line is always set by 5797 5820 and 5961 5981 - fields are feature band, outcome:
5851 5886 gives 1.1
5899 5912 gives 0.8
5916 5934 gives -0.3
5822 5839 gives -0.2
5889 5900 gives 1.9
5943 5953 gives -0.1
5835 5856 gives -0.8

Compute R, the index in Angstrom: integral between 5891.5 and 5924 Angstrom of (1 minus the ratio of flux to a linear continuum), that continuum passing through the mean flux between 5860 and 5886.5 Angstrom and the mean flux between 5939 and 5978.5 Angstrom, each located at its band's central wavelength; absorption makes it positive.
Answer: 1.0 Angstrom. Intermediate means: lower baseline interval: 4.23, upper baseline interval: 4.19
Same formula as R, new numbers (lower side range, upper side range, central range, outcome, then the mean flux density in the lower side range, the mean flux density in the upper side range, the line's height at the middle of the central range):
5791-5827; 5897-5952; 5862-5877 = 0.6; 4.51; 4.27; 4.39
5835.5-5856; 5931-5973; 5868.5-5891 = 2.2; 4.68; 4.23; 4.53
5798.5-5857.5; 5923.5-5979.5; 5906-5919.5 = 0.5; 4.61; 4.26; 4.37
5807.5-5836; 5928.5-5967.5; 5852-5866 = 0.1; 4.56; 4.23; 4.46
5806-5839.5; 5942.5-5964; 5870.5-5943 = 2.4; 4.58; 4.16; 4.31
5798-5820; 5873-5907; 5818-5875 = -2.6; 4.61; 3.97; 4.31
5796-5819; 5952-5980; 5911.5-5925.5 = -0.1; 4.6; 4.16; 4.29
